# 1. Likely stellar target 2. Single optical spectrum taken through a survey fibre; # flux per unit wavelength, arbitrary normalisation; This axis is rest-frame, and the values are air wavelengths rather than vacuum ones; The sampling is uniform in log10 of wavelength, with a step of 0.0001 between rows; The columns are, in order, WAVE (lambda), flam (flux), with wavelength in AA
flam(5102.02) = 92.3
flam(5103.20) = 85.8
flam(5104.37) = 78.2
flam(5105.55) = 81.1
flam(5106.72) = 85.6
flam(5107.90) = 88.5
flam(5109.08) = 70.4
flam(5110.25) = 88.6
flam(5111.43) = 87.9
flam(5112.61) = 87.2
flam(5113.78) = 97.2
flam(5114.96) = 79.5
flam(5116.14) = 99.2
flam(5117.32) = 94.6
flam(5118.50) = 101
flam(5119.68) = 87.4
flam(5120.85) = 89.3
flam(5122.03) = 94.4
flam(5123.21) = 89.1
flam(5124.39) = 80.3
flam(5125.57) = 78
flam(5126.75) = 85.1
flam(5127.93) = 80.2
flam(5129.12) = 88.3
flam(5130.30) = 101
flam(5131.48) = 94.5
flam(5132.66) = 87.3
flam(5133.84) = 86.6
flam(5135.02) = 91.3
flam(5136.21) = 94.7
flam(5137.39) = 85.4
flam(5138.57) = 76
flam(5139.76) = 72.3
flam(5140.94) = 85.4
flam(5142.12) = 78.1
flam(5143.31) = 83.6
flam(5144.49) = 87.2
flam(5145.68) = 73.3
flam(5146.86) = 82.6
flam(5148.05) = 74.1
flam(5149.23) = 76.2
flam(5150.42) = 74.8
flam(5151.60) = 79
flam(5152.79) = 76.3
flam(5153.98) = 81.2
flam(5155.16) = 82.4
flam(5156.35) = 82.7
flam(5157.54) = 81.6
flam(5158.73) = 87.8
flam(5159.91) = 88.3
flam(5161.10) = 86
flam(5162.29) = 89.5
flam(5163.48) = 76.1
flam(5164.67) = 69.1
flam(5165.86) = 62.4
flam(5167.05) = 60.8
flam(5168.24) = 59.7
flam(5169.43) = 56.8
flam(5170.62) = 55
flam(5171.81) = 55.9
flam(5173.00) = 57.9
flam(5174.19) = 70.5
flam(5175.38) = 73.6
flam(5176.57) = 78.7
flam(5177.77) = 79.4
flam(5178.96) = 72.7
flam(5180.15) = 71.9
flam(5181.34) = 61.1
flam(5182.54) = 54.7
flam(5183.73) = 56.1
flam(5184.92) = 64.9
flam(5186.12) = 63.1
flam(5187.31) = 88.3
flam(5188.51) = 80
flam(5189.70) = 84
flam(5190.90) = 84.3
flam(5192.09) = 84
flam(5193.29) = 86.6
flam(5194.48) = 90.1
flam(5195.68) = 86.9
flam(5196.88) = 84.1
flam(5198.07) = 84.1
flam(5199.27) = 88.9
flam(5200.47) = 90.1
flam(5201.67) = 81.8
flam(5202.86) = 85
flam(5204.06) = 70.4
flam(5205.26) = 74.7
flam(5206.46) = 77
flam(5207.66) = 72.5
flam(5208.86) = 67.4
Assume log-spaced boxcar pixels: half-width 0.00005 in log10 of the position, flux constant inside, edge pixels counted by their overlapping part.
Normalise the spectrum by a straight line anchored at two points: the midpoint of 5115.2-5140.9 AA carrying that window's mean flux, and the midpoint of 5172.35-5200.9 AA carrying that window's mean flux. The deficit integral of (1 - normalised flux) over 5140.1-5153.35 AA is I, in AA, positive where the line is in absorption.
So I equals 0.9 AA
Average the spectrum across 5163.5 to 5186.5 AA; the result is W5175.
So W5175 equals 64.7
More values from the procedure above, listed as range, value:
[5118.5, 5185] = 77.9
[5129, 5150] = 84.2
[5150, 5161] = 81.9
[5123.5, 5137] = 87.9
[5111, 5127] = 89.4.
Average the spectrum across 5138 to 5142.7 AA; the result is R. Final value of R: 78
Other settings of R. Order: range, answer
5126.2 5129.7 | 84.3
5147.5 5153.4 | 76.1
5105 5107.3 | 83.6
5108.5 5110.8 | 79.6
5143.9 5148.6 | 79.3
